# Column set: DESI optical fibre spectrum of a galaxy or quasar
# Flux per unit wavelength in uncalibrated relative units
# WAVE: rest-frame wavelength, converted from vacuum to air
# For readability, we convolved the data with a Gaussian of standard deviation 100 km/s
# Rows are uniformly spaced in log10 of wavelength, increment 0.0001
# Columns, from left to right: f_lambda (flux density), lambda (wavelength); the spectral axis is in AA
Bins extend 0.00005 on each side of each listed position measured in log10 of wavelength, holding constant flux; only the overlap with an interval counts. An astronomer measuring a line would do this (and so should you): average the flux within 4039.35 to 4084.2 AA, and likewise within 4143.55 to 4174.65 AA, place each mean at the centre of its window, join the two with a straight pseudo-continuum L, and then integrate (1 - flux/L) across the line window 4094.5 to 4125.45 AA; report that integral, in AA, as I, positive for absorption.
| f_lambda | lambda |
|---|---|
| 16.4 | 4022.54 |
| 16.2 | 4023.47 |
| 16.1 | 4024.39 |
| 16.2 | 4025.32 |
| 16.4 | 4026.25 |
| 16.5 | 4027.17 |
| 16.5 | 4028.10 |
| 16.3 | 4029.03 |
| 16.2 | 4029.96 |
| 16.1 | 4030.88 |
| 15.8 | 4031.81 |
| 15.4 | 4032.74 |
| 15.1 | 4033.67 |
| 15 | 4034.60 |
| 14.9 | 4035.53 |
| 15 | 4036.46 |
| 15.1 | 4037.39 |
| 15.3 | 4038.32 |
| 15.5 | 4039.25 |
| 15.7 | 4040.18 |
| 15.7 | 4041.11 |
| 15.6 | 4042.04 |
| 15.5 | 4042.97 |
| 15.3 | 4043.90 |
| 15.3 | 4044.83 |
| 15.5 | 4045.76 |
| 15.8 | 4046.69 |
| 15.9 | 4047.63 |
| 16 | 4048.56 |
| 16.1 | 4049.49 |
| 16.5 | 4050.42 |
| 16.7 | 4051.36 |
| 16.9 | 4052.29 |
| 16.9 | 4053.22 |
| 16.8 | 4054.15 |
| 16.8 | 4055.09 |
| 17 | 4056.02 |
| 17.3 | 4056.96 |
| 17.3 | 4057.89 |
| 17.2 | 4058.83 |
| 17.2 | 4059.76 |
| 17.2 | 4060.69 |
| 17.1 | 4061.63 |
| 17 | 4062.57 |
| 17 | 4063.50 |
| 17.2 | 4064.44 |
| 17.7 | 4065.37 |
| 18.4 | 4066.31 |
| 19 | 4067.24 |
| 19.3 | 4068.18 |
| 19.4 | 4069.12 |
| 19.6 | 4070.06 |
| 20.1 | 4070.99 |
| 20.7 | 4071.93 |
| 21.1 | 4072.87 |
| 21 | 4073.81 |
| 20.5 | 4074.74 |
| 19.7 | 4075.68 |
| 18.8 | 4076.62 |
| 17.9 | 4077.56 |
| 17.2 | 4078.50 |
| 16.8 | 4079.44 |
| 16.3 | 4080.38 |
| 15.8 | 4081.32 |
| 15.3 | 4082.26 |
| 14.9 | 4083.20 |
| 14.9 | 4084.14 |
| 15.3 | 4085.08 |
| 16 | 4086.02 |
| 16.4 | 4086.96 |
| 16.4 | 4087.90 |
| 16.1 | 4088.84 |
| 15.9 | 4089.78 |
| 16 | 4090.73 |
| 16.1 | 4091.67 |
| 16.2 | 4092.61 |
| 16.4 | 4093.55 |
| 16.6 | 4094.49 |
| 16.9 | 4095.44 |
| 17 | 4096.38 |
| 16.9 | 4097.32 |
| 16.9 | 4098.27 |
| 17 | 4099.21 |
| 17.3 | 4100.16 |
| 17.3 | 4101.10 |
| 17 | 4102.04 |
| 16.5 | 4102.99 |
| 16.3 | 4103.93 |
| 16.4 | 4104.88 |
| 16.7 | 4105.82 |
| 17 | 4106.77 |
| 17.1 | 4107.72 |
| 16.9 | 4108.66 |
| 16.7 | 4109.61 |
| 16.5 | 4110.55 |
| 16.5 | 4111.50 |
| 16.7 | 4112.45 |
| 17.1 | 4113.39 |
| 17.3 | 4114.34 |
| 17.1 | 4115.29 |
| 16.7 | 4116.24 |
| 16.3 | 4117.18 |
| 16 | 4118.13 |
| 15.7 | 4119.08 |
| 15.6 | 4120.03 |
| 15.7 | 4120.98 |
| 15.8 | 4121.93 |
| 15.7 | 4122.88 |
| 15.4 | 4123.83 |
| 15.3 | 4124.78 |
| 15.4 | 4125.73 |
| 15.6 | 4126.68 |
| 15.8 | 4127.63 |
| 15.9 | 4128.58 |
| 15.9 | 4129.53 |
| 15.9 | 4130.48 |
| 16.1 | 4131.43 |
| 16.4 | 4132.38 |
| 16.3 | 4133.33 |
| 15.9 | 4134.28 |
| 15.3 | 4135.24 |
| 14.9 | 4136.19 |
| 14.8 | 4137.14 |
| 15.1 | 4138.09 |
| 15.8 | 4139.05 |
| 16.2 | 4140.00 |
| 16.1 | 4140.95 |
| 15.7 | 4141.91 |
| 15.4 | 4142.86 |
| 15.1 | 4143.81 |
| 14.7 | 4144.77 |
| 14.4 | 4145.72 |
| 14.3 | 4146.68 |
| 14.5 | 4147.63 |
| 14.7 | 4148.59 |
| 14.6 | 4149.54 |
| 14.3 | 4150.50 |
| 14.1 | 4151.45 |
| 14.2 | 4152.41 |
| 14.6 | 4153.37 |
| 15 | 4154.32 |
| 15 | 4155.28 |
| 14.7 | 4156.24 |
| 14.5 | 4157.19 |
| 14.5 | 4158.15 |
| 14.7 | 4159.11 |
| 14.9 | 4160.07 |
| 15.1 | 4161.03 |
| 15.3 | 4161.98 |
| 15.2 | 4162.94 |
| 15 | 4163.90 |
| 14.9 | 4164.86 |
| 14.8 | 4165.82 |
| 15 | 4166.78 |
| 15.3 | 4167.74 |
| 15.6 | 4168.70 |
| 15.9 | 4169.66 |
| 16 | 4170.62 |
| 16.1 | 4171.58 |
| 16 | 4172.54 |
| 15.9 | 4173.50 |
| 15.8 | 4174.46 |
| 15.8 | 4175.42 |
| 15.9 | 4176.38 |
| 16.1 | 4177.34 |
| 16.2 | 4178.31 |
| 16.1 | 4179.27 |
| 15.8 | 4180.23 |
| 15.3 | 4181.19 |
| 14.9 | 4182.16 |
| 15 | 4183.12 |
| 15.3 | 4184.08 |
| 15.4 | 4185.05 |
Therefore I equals -0.75 AA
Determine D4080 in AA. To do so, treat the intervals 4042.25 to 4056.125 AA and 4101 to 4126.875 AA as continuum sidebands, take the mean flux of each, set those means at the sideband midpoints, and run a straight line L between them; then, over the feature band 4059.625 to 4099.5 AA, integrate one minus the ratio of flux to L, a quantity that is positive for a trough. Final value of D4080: -2.9 AA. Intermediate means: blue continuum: 16.2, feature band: 17.4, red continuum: 16.4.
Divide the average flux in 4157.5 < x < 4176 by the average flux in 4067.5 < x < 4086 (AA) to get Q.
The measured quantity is 0.85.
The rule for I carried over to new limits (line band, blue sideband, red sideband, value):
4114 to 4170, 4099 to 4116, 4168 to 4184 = 3.3 AA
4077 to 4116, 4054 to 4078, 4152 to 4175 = 1.9 AA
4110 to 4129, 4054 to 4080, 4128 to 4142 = 0.3 AA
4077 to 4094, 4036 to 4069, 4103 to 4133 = 0.3 AA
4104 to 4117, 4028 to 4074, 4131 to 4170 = -0.8 AA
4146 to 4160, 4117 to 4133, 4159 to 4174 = 0.9 AA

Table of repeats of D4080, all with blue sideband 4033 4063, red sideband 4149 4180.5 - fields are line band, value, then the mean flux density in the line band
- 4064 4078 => -3.0 AA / 19.4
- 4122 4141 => -0.2 AA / 15.7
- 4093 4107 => -1.0 AA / 16.8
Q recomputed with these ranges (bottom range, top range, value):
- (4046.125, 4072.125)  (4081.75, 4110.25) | 0.94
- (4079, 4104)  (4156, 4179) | 0.94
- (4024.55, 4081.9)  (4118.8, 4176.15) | 0.90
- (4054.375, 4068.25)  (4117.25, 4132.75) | 0.90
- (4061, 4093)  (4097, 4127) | 0.94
